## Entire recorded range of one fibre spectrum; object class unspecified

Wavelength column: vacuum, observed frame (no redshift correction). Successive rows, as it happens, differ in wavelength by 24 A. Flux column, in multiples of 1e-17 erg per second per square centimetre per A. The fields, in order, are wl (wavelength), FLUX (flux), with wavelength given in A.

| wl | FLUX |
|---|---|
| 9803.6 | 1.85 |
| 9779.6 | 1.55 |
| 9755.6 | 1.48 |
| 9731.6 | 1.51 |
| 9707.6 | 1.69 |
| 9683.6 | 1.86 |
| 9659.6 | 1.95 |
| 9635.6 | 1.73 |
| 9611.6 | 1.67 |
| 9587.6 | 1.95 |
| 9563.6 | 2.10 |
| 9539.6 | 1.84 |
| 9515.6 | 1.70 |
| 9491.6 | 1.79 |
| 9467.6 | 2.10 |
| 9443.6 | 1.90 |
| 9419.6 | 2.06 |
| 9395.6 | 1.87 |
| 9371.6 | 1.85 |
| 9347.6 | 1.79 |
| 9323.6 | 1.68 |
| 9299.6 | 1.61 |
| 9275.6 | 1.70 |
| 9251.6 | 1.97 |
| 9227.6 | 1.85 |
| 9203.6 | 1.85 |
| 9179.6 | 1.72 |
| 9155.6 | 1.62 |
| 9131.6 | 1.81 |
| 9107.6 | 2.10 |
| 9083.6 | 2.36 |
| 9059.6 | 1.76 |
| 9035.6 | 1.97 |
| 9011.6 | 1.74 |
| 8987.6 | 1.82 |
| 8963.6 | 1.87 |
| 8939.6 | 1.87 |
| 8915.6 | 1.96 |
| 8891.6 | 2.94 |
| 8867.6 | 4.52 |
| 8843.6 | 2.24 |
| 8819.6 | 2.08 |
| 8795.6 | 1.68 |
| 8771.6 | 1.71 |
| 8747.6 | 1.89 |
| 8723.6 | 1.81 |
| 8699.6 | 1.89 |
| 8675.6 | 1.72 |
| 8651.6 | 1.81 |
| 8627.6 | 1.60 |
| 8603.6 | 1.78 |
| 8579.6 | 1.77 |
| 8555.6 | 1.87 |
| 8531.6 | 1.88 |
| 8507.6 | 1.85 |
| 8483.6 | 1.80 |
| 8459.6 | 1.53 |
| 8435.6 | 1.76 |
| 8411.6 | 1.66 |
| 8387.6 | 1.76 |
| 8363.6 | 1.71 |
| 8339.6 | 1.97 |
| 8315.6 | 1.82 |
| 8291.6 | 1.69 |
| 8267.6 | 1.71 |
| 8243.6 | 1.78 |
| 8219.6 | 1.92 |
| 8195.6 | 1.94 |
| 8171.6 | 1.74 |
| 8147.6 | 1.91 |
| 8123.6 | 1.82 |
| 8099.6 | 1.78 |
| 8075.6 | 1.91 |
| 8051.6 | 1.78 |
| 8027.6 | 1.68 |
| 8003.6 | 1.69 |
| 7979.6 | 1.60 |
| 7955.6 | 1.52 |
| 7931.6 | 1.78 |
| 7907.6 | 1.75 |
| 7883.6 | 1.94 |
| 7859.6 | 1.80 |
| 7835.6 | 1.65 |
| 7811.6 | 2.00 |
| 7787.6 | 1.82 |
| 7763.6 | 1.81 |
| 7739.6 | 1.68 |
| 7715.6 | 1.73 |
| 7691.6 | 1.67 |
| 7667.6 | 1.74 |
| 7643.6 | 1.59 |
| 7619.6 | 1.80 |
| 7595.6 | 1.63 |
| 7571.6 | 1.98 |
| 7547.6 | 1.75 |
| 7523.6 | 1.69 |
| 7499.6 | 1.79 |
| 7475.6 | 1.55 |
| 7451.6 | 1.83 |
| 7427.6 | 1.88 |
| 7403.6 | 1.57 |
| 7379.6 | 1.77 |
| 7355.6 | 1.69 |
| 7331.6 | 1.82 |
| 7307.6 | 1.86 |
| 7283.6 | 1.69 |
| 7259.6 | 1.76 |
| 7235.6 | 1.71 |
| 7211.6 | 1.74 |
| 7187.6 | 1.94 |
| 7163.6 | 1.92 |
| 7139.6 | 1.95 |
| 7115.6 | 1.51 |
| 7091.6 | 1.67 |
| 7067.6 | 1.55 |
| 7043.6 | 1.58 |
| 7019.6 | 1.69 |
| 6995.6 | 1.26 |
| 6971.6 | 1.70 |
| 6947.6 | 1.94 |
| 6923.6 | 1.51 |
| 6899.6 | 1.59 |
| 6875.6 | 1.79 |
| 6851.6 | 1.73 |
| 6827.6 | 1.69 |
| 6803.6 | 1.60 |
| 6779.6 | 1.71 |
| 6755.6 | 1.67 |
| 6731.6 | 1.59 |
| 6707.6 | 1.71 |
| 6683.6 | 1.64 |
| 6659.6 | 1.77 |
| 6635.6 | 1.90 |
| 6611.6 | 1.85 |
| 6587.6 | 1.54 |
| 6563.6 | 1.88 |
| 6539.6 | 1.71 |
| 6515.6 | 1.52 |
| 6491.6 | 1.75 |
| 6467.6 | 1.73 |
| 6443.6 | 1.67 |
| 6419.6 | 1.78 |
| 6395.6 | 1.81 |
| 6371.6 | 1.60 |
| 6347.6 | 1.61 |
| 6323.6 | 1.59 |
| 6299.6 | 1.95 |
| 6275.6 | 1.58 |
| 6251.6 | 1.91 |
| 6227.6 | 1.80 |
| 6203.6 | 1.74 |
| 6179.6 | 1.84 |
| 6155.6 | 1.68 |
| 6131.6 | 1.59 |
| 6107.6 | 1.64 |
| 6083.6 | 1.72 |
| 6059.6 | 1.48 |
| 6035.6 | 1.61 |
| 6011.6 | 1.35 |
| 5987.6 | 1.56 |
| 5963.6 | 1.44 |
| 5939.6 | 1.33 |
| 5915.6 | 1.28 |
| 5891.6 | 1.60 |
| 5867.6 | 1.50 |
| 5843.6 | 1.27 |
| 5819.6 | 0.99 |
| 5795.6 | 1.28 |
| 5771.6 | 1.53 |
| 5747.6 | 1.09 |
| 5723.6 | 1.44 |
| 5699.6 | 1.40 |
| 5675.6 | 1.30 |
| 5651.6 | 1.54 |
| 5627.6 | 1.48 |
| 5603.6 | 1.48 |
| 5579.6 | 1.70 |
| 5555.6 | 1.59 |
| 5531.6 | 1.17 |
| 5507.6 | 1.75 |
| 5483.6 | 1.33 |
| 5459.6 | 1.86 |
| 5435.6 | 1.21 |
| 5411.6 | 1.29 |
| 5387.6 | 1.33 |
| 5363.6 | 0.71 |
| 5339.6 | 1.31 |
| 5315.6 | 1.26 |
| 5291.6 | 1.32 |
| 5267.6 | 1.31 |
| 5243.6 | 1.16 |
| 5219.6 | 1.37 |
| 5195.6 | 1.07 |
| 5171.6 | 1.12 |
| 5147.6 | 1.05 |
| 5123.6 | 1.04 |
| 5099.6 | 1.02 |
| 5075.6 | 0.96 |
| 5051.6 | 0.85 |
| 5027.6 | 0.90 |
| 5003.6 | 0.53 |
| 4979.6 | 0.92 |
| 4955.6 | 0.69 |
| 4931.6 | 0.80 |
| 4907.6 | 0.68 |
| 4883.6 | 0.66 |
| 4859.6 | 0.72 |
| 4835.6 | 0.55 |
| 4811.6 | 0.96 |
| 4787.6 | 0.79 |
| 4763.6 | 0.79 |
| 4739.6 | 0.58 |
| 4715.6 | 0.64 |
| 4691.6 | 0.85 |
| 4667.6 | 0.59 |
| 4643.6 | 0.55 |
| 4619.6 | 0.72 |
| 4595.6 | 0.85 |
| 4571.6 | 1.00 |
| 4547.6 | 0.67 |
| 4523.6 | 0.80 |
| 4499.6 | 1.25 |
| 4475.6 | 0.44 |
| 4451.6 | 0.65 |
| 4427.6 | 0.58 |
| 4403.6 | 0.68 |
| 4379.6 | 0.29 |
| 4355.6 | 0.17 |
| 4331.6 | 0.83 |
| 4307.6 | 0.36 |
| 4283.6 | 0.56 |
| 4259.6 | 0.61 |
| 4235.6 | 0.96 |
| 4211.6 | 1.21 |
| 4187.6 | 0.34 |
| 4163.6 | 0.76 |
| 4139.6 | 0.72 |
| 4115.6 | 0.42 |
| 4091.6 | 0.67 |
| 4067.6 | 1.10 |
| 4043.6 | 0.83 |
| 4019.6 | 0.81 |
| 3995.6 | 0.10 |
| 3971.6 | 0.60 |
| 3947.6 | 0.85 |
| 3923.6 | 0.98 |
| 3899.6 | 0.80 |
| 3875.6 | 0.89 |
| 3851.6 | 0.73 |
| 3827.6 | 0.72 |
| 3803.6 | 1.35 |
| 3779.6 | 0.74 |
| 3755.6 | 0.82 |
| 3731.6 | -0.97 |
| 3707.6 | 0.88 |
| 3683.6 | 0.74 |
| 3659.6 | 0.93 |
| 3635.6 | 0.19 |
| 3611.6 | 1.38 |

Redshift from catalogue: 0.35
